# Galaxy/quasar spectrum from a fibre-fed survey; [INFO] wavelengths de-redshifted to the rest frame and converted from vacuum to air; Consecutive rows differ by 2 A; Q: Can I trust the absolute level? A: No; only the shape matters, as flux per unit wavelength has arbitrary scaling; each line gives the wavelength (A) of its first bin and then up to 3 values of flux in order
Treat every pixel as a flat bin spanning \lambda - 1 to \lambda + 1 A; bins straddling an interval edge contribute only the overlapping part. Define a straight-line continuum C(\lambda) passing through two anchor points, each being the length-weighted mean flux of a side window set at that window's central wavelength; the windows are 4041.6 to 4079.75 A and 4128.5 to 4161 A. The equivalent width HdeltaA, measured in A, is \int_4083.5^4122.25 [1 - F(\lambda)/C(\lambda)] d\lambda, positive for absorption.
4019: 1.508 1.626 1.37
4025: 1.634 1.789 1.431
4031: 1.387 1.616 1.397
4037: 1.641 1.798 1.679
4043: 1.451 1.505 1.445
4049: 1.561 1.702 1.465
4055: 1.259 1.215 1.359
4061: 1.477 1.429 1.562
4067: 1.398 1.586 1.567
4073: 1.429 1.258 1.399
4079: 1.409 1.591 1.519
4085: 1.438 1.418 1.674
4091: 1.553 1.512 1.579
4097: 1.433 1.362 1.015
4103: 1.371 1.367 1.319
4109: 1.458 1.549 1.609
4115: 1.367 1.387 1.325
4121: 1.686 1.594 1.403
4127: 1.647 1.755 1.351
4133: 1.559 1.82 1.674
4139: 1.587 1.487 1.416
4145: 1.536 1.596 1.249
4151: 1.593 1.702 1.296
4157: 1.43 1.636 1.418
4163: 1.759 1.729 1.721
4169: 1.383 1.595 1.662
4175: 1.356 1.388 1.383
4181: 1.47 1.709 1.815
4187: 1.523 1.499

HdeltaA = 1.2 A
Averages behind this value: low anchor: 1.45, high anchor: 1.54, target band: 1.45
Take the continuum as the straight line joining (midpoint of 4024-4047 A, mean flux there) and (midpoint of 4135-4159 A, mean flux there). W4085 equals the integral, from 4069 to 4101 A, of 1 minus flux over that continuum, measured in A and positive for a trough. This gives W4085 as 1.75 A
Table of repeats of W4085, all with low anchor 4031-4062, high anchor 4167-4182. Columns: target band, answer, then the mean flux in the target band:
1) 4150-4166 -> -0.9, 1.57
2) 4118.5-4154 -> -1.7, 1.56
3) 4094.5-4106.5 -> 1.2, 1.34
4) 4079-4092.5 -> -0.3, 1.52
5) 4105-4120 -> 0.6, 1.43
